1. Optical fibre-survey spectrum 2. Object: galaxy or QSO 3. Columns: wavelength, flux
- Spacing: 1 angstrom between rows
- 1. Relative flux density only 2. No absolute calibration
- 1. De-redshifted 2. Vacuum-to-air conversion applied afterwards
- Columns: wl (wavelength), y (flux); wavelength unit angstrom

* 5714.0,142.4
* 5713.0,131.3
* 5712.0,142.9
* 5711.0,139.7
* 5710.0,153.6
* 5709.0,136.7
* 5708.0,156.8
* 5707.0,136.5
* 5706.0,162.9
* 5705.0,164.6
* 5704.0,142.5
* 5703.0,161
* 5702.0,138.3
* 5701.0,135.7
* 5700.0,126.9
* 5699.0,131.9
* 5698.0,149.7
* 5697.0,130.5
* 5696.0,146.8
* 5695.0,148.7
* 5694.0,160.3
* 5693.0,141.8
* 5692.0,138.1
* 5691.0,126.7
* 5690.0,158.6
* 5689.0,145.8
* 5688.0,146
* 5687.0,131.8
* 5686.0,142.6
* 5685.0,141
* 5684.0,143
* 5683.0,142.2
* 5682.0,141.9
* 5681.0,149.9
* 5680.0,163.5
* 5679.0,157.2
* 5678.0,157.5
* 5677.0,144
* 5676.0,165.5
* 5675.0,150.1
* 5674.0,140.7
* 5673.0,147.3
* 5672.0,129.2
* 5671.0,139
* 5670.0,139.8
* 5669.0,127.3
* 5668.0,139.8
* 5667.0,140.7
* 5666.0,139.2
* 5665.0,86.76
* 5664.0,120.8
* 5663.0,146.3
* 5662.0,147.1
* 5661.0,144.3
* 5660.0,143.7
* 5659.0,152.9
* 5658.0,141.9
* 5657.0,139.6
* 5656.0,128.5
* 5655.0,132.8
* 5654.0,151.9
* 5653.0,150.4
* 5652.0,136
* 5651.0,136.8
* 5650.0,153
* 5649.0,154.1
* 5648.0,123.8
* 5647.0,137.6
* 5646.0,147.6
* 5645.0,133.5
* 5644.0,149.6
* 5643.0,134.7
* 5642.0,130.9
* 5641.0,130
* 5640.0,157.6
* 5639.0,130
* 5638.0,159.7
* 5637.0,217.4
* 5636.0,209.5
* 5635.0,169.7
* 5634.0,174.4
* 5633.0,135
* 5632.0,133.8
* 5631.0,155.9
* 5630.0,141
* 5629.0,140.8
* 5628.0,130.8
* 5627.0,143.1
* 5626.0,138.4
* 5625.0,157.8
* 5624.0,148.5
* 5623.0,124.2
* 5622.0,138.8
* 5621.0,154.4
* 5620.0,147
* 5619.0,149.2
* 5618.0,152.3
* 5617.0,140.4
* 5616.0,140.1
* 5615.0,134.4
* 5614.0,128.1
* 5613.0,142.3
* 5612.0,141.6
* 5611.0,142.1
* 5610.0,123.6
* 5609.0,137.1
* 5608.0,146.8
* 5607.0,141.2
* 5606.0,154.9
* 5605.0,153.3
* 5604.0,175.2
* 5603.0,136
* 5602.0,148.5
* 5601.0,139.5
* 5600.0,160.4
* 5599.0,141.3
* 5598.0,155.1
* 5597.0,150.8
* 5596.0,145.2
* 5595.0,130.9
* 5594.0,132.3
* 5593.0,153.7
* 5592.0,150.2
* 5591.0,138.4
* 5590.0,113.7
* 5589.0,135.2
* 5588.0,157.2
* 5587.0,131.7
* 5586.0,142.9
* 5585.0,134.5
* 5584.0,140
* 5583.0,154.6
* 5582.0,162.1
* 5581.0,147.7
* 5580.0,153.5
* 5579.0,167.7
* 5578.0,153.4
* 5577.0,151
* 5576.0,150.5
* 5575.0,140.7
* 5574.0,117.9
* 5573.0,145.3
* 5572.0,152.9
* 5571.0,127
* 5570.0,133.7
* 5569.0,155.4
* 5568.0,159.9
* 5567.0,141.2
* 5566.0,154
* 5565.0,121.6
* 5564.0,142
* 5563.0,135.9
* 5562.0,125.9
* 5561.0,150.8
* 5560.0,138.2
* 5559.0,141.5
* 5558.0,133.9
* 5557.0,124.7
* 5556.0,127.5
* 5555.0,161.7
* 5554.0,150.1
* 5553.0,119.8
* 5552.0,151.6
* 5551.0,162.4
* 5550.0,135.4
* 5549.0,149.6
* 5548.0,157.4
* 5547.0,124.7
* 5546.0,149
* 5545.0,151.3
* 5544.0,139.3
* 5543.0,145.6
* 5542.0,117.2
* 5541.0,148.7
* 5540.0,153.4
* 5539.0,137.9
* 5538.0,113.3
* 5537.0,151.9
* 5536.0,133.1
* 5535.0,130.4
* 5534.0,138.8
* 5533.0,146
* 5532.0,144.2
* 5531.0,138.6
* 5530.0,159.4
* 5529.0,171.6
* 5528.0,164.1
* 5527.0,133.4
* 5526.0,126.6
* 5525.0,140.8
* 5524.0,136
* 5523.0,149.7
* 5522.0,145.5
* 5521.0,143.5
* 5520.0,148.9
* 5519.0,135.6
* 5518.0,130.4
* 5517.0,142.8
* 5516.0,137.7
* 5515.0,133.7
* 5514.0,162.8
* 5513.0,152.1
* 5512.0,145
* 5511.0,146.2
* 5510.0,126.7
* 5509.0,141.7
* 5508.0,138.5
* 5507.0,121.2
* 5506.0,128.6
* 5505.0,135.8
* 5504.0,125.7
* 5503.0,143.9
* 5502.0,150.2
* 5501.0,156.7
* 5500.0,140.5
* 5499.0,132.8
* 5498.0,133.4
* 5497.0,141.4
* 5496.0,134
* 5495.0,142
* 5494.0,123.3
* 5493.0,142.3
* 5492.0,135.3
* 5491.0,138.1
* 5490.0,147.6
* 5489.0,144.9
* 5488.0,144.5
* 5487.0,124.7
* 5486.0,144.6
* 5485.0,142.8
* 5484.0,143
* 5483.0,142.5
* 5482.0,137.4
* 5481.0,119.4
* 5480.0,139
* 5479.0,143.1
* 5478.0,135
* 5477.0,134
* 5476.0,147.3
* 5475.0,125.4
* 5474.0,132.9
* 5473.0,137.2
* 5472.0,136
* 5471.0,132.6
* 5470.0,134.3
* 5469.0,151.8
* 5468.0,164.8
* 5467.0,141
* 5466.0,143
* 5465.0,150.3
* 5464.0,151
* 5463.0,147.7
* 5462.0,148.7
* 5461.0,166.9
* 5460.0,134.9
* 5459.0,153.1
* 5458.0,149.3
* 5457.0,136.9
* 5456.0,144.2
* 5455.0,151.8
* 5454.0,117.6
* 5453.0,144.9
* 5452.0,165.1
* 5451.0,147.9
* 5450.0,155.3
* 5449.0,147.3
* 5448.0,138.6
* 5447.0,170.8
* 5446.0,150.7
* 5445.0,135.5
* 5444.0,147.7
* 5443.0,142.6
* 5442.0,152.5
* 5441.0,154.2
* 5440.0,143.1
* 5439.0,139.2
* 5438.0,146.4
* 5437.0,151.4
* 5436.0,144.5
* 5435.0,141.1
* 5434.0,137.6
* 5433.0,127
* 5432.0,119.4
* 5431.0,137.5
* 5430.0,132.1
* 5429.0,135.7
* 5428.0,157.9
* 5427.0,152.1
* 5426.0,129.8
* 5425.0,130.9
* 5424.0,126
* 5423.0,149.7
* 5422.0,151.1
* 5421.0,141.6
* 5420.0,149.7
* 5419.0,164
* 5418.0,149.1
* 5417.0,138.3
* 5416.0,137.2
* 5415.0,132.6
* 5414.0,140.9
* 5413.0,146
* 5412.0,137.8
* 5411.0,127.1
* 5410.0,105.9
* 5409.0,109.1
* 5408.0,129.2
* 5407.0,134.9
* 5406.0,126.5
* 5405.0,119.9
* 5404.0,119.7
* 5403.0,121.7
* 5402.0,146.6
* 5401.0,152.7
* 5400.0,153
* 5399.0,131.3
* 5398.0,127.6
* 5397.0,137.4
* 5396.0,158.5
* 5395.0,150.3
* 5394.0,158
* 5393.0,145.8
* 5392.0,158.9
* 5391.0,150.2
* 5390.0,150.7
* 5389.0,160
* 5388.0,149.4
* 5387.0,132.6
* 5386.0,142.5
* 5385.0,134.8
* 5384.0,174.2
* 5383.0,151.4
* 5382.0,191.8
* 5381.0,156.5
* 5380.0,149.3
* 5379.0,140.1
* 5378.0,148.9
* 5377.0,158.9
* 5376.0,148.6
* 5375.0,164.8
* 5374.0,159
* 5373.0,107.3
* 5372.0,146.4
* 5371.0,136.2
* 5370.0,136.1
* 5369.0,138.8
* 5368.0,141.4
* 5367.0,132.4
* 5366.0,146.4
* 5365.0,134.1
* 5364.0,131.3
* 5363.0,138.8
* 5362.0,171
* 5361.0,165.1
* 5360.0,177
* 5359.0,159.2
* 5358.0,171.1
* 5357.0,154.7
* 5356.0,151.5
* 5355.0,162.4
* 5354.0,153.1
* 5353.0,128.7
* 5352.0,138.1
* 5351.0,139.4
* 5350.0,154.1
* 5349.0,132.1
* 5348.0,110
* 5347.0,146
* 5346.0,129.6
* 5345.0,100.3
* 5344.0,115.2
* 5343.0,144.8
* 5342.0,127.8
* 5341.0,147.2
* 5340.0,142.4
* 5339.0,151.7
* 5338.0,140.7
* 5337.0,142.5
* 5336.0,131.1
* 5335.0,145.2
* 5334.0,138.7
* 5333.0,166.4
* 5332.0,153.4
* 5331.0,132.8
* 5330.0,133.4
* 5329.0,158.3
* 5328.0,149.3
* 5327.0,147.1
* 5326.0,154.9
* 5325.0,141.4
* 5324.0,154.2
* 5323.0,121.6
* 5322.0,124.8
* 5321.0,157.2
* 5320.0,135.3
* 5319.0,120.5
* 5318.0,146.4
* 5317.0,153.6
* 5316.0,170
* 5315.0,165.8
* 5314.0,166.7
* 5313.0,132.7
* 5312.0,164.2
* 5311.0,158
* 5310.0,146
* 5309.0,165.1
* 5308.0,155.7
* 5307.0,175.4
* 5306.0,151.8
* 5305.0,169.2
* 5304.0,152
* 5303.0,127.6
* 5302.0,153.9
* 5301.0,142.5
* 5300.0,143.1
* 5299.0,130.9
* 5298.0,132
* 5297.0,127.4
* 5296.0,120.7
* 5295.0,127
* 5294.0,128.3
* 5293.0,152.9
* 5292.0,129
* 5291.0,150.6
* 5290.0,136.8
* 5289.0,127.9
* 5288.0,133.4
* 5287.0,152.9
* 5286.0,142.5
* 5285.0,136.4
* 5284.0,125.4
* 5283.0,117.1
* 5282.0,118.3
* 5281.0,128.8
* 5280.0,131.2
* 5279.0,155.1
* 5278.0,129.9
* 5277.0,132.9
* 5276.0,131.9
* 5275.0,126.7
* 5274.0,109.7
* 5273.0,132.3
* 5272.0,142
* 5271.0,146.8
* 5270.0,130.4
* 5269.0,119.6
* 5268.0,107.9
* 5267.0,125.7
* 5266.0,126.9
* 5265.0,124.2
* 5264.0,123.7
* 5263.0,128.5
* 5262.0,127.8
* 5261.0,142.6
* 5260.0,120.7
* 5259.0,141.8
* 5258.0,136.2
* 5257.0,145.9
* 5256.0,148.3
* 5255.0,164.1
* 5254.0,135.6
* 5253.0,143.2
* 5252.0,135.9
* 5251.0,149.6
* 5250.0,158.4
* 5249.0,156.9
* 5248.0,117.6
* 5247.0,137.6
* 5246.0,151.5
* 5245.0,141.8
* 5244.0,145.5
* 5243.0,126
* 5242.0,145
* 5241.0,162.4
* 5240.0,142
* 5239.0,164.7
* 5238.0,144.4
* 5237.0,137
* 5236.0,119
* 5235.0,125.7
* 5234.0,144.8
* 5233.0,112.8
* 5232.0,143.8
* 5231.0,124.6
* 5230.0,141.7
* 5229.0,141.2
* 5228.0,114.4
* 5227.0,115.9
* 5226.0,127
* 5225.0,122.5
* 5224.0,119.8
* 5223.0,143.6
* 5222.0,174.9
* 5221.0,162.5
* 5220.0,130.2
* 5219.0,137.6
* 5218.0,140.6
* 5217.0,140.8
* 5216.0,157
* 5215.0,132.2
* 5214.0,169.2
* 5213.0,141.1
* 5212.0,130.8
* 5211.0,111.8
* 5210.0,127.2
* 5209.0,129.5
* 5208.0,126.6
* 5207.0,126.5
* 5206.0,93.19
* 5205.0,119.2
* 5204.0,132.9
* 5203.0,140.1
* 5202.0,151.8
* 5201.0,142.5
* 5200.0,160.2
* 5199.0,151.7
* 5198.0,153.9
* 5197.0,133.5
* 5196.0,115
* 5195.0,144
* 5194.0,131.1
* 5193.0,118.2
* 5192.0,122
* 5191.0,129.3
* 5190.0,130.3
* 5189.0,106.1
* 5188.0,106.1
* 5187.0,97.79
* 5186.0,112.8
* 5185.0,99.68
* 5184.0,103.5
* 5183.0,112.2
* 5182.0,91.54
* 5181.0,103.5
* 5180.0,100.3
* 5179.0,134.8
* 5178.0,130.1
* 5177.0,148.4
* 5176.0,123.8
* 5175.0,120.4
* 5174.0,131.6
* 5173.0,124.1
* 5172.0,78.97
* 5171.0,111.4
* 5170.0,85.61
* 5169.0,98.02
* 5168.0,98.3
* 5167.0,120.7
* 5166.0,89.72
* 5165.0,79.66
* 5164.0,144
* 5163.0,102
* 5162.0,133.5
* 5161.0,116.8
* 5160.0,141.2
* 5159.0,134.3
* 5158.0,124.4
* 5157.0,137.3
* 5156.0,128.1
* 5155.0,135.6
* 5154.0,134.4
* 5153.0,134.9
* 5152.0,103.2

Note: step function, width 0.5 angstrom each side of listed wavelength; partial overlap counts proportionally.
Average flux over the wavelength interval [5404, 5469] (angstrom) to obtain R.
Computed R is 142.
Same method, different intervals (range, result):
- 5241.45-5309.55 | 138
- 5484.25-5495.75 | 139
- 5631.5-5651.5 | 151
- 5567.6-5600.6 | 145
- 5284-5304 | 137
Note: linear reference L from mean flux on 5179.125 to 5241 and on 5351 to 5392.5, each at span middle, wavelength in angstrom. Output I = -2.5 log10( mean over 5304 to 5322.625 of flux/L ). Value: -0.08 mag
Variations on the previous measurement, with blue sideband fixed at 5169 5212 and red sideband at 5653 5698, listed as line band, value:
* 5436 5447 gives -0.117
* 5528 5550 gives -0.053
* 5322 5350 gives -0.093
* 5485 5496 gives -0.034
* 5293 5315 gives -0.162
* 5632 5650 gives -0.084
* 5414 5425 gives -0.094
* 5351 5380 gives -0.147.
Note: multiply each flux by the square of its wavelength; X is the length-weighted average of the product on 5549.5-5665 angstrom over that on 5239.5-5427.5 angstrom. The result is 1.12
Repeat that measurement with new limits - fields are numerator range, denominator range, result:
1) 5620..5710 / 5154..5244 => 1.35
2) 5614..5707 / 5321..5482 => 1.11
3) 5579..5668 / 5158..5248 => 1.32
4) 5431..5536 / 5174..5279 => 1.18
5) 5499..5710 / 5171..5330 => 1.21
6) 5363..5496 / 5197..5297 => 1.12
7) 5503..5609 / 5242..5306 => 1.16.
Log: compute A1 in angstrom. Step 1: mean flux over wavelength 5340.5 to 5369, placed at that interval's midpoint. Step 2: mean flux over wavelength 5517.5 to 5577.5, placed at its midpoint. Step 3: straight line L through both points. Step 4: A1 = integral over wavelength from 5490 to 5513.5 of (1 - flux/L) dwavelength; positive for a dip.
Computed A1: 0.6 angstrom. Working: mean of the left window 143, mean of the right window 142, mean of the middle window 138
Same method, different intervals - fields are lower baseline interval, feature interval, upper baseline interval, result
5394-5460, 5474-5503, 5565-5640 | 0.84 angstrom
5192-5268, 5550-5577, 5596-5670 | 0.38 angstrom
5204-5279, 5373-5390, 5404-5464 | -1.55 angstrom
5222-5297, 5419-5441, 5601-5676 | -0.32 angstrom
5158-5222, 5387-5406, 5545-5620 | -1.24 angstrom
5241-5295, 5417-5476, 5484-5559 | -2.04 angstrom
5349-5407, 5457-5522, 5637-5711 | 2.16 angstrom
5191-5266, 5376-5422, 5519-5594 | -1.09 angstrom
